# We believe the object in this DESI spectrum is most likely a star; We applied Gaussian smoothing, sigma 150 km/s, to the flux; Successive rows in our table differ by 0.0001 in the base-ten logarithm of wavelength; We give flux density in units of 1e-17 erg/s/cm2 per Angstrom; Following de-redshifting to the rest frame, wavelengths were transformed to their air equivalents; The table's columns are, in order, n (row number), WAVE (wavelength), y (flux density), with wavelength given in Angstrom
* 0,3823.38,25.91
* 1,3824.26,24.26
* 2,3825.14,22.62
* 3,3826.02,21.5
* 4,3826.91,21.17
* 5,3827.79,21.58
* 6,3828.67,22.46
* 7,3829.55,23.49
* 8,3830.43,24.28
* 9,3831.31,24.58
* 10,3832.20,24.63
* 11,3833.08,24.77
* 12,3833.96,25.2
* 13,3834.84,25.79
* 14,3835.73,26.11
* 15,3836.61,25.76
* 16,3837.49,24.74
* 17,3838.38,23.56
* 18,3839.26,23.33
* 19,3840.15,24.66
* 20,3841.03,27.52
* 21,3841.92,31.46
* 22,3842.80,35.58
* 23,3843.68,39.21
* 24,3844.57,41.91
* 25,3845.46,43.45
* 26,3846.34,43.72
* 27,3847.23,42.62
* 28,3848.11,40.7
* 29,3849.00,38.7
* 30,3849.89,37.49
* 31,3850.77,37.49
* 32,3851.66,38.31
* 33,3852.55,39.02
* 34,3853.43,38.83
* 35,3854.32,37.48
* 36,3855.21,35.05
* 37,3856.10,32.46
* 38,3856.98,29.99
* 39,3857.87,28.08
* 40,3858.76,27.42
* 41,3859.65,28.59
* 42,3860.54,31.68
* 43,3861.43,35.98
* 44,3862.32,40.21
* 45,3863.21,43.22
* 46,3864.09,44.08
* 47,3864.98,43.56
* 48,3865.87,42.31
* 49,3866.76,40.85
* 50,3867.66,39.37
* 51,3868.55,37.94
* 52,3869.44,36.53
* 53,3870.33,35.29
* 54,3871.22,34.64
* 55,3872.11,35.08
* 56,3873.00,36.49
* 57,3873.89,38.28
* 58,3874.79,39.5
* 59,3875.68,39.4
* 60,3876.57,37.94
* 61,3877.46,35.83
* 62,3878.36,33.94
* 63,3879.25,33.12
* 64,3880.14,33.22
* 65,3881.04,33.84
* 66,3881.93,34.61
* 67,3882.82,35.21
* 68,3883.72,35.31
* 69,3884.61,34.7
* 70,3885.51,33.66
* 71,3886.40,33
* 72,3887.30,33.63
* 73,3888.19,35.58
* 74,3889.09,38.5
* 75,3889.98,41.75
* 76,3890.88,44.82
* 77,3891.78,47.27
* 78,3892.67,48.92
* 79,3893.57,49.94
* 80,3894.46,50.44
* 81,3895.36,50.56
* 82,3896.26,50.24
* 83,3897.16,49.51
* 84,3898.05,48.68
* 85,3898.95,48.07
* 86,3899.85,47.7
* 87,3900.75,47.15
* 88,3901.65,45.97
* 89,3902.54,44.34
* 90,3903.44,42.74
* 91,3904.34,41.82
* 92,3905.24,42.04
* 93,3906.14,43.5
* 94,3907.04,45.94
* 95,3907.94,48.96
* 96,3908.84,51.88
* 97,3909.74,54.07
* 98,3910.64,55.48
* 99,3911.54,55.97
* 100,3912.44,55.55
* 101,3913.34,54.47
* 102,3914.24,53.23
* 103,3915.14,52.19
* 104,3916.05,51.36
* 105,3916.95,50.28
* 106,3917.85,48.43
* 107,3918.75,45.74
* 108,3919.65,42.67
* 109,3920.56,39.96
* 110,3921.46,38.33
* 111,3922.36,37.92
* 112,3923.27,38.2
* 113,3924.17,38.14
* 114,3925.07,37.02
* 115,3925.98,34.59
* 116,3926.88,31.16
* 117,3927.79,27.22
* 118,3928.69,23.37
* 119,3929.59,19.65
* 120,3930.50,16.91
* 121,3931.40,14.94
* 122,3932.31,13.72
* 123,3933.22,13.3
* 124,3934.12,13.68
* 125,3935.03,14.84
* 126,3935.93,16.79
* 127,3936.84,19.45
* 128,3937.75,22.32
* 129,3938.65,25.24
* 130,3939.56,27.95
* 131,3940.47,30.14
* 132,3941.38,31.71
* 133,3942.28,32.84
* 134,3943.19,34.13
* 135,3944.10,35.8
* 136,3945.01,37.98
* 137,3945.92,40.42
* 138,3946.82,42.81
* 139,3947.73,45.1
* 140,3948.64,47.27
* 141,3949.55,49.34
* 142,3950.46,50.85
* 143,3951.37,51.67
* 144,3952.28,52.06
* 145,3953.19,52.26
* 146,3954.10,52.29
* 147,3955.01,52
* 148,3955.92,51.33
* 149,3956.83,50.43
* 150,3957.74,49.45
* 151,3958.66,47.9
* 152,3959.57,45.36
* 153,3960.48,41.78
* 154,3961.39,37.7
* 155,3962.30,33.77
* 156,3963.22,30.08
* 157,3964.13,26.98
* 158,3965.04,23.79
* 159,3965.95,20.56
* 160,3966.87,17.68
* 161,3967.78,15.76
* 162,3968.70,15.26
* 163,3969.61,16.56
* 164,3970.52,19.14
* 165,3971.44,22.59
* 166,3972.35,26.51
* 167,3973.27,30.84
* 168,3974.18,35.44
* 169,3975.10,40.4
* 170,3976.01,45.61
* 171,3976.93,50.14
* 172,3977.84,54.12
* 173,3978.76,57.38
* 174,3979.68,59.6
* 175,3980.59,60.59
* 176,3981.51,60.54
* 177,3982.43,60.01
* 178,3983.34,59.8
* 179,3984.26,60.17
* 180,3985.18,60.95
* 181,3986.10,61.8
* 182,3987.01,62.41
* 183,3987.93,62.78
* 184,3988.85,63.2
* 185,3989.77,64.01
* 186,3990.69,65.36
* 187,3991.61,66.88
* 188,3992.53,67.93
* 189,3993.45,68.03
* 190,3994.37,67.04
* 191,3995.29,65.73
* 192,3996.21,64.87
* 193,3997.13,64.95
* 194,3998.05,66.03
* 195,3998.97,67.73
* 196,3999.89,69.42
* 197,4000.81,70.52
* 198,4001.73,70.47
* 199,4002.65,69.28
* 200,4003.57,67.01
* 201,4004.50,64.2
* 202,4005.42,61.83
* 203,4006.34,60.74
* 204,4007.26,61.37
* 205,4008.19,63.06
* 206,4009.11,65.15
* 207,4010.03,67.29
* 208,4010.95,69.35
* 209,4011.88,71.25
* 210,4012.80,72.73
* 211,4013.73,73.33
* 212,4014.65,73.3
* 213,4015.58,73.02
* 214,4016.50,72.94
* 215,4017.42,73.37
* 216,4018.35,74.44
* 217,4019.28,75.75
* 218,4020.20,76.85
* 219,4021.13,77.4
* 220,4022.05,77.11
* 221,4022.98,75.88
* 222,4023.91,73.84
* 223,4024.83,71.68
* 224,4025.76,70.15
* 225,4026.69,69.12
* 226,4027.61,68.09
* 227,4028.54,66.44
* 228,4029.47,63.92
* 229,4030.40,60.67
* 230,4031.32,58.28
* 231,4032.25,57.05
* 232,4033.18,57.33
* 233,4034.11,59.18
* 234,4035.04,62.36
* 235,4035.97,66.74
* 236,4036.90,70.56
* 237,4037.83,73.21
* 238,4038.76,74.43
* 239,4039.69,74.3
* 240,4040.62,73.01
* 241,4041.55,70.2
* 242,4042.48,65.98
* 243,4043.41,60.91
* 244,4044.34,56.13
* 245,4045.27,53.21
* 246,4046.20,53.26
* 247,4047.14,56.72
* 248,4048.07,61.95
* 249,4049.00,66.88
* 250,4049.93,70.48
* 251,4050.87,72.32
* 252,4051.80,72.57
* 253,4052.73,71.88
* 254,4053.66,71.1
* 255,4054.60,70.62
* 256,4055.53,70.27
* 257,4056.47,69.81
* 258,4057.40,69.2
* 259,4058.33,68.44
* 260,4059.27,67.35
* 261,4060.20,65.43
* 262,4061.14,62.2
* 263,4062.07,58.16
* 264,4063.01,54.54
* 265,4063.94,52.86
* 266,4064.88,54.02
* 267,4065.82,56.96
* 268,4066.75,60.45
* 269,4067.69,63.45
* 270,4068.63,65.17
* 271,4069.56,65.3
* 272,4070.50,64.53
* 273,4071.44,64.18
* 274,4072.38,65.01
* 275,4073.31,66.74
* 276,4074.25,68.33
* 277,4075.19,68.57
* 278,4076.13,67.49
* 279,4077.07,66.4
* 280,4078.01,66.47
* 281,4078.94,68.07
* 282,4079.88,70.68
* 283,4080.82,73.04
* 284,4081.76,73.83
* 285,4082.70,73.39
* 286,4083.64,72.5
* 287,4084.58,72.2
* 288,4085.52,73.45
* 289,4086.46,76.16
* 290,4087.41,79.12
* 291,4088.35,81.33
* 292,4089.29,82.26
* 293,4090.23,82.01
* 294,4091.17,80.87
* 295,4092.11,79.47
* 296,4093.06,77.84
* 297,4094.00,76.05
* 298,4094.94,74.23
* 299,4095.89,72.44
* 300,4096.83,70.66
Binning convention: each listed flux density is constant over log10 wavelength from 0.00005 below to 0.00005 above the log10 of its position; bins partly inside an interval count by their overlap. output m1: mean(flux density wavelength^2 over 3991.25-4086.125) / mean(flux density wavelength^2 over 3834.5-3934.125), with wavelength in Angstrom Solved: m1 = 1.9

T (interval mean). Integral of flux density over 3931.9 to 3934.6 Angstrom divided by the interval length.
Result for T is 13.6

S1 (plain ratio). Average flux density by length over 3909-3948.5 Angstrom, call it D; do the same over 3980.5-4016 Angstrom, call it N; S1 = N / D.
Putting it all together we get 1.86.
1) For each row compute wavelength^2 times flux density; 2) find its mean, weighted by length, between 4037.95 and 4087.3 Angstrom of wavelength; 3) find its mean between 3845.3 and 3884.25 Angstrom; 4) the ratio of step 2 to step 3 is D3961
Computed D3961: 2.0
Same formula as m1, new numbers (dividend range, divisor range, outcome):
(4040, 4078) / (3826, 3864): 2.27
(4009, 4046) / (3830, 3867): 2.23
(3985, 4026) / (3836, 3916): 1.83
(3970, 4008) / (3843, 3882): 1.66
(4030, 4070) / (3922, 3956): 2.03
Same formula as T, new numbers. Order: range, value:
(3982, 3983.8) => 60.1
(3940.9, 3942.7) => 32.3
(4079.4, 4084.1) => 72.7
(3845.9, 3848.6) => 42.3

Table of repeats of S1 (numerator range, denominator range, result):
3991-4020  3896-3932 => 1.60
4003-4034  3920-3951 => 2.23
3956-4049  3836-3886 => 1.64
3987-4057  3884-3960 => 1.66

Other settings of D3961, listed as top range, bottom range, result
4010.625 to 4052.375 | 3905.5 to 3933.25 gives 1.80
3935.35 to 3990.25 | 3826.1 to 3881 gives 1.31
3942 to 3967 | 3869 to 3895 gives 1.13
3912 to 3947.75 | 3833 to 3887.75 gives 0.99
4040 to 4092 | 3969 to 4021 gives 1.15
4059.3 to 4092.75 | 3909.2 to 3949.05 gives 2.08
